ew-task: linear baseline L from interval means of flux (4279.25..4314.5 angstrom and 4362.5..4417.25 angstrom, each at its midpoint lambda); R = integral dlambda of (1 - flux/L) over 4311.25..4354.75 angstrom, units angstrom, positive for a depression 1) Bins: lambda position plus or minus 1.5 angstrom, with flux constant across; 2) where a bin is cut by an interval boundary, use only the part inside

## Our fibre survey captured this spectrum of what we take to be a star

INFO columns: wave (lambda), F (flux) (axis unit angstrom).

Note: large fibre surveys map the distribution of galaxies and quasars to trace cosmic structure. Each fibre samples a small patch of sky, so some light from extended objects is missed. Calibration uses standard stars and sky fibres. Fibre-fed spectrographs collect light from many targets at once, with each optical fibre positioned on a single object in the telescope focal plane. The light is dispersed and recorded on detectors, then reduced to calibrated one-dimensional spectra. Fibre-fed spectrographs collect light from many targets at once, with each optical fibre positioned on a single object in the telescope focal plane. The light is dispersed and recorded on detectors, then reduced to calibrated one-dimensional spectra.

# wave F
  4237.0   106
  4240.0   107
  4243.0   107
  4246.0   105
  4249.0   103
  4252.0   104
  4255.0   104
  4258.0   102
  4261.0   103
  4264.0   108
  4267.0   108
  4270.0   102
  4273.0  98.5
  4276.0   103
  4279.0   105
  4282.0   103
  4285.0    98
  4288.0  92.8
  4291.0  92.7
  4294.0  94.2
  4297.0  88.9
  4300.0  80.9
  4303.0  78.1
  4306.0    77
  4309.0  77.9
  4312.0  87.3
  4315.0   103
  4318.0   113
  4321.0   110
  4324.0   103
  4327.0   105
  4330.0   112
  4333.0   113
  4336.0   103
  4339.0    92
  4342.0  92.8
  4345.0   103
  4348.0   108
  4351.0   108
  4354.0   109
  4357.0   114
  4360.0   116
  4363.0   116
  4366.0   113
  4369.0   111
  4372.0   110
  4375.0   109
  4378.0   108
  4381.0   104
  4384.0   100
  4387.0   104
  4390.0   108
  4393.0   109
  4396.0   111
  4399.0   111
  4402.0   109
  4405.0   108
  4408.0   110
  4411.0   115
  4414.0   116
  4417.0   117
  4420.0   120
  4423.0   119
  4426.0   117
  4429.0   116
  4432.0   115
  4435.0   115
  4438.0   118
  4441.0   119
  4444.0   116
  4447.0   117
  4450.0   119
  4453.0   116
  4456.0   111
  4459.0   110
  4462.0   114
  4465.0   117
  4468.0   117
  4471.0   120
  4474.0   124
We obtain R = -3.2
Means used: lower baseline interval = 89.3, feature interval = 104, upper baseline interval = 110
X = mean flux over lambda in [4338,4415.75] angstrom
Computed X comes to 108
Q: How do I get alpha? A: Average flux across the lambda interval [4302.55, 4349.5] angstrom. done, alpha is 99.1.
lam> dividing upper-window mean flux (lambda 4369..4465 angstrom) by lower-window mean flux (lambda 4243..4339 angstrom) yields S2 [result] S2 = 1.1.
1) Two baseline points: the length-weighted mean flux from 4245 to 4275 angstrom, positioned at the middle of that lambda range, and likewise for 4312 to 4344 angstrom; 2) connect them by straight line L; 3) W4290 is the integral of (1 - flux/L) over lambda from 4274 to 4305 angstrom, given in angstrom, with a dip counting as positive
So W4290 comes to 3.1 angstrom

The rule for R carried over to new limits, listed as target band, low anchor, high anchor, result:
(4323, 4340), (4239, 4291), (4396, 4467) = 0.40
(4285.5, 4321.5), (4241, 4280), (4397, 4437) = 5.37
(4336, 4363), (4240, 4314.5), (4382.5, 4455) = -0.07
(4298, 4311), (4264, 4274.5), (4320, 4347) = 3.06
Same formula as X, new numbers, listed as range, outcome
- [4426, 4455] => 117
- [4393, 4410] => 110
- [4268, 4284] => 102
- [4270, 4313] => 91.7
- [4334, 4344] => 97.1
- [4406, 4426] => 116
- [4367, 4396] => 107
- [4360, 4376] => 112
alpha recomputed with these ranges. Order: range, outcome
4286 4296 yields 93.3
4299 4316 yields 83.6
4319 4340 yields 106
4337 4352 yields 101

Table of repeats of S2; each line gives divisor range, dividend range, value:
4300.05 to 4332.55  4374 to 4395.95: 1.10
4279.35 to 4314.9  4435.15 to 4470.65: 1.30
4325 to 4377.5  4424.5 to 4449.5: 1.08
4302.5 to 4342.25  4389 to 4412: 1.12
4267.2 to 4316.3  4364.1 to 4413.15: 1.17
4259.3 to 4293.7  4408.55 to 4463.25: 1.15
